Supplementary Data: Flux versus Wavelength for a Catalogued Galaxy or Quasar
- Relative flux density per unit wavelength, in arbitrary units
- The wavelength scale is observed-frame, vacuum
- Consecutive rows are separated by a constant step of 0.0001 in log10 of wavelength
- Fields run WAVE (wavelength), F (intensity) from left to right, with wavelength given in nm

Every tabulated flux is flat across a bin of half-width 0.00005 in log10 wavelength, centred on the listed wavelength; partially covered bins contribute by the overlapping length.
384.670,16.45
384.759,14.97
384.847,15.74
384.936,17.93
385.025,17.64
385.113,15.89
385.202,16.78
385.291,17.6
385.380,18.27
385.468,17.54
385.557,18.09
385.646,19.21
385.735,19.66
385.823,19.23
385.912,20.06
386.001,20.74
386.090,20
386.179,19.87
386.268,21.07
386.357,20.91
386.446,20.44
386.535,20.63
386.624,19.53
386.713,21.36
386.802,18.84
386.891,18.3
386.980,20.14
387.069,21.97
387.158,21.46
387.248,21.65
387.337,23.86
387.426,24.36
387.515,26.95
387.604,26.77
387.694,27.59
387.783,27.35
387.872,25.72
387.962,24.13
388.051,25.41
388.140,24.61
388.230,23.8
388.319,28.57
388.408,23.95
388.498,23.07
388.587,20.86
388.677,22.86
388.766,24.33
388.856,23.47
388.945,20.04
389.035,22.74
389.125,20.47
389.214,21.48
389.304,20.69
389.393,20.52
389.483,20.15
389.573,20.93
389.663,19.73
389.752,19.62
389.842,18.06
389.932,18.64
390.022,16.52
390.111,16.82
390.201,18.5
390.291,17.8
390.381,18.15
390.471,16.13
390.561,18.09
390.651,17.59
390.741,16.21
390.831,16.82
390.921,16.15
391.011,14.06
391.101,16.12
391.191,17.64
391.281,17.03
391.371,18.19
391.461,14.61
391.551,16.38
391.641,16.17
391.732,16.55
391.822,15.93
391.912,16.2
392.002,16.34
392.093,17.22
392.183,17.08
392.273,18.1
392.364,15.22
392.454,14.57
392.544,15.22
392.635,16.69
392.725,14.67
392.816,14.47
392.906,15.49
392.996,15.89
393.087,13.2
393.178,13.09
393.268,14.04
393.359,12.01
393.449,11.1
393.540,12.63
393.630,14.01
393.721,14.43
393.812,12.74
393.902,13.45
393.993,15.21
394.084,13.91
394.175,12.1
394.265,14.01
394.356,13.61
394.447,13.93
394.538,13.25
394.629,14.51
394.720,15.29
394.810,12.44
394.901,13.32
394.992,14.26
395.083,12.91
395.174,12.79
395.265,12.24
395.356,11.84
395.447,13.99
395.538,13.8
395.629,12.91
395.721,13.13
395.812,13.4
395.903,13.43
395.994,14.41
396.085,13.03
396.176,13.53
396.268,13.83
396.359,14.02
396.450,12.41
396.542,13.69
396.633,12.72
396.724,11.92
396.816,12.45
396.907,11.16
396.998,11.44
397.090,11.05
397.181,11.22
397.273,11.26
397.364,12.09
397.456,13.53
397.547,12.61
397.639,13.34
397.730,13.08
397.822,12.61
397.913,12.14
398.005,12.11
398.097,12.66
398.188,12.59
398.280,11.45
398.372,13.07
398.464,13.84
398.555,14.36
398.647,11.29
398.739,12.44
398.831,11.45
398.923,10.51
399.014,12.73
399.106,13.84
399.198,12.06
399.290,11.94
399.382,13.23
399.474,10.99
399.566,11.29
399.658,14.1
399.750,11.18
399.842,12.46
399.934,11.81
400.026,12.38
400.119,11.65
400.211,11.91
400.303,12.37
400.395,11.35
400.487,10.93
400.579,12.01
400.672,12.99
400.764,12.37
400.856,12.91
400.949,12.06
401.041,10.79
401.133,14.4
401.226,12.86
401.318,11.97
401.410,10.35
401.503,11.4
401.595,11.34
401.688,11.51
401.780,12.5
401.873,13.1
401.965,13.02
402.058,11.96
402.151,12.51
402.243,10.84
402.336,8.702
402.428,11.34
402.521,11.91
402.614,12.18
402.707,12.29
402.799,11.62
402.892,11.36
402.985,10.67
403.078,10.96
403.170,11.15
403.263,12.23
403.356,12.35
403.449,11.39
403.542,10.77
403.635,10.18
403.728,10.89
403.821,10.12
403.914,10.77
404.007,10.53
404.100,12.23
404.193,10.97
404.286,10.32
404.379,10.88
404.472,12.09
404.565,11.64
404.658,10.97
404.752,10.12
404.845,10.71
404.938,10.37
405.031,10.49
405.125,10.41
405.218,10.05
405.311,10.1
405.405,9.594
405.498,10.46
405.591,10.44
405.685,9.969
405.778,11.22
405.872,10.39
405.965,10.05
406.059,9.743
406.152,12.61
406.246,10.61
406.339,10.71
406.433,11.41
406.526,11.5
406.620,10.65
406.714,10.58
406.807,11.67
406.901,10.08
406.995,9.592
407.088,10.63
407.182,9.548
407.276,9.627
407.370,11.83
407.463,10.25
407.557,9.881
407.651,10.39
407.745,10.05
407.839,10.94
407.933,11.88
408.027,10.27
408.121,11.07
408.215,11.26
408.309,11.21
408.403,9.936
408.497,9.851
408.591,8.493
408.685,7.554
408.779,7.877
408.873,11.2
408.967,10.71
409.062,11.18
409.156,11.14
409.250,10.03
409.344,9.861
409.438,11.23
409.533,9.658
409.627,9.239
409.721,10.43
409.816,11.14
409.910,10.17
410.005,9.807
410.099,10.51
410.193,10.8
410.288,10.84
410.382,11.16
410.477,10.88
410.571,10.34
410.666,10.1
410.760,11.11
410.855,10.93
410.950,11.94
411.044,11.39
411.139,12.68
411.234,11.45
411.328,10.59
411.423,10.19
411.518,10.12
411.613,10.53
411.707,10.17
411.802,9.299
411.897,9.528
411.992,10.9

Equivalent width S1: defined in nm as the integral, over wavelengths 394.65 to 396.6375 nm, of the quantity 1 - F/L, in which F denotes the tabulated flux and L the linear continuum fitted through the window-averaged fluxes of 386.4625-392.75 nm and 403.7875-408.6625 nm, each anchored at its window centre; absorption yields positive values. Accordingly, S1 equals 0.37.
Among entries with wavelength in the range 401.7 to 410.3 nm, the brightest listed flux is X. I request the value 13.1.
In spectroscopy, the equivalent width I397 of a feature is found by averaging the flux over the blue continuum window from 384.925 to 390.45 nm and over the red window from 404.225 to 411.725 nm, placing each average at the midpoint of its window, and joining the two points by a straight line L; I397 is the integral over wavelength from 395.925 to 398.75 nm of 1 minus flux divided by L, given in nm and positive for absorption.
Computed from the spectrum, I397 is 0.599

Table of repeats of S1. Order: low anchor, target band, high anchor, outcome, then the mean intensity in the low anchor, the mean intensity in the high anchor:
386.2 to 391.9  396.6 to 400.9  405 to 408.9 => 0.78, 20.4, 10.4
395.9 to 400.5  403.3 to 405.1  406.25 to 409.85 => 0.04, 12.4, 10.4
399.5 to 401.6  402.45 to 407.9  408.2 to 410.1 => 0.09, 12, 10.1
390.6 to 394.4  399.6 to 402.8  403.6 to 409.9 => 0.09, 15.1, 10.5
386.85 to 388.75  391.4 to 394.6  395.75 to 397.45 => 0.48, 24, 12.6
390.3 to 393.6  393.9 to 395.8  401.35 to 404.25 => 0.14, 15.7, 11.4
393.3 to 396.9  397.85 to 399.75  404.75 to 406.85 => 0.00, 13.3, 10.6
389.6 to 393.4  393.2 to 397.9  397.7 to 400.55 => 0.37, 16.4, 12.2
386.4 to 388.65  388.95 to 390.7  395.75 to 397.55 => 0.13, 23.3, 12.7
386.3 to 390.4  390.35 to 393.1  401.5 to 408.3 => 0.48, 21.8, 11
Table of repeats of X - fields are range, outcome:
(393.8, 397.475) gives 15.29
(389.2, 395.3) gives 21.48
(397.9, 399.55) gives 14.36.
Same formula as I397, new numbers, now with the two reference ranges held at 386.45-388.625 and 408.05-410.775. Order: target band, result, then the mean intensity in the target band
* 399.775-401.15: 0.31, 12.1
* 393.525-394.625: 0.33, 13.7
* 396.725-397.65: 0.30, 12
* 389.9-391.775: 0.40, 16.9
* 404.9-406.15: 0.23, 10.3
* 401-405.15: 0.80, 11.4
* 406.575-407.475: 0.10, 10.5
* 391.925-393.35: 0.35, 15.3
